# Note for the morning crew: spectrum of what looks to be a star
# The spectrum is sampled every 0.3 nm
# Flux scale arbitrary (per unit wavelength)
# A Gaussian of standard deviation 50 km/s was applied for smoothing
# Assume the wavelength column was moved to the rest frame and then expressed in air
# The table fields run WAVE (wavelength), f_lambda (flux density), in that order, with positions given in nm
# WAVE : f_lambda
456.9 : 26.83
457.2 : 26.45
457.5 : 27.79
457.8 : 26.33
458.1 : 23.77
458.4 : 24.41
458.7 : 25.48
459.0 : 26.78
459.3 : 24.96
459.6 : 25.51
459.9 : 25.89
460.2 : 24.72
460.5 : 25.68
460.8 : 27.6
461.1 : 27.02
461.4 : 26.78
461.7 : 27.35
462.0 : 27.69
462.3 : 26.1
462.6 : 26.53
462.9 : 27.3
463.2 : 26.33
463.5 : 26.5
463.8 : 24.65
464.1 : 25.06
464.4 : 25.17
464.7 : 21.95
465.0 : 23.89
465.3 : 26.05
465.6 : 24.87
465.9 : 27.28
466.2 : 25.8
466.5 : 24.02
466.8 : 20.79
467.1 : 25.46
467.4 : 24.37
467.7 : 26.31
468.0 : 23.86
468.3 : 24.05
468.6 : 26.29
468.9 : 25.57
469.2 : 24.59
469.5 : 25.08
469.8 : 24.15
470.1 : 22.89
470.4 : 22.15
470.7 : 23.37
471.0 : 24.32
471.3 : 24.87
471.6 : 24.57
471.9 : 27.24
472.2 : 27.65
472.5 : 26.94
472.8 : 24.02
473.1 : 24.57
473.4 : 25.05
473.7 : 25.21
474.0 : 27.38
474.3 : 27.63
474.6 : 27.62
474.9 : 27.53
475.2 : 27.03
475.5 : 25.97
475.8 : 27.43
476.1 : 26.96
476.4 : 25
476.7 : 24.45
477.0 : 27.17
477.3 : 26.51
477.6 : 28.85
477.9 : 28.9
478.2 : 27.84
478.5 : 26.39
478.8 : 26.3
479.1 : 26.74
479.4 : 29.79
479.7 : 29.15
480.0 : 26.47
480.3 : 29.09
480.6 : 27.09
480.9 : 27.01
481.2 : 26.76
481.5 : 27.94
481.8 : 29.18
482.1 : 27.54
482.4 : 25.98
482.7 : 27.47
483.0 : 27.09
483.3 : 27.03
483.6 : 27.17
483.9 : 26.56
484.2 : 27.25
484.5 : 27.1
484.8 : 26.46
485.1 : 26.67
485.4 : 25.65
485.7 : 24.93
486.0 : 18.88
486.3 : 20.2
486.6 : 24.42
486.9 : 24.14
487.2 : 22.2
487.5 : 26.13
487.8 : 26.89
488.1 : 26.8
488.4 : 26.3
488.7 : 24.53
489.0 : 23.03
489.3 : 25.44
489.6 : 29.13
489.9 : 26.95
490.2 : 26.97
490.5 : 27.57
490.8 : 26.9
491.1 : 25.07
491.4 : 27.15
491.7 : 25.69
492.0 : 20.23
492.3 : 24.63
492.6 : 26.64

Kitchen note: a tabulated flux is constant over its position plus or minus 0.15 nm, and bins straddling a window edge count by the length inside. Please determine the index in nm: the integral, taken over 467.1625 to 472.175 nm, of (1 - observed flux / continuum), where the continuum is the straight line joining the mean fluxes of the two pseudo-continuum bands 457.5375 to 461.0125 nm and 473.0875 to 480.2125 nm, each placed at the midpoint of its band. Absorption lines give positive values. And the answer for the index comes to 0.33 nm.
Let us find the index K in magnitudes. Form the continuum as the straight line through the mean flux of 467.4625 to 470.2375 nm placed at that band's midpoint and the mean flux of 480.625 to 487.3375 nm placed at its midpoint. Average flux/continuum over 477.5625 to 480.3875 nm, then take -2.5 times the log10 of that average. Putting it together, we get -0.098 mag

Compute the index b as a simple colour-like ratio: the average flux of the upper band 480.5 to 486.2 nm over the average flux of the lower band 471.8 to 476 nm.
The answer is 1.00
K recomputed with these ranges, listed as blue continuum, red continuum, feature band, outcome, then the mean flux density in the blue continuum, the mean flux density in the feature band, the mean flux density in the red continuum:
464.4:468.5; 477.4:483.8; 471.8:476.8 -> -0.004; 24.6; 26.3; 27.6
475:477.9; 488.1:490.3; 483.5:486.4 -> 0.049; 26.7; 25.1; 26.1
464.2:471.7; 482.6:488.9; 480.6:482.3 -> -0.100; 24.5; 27.6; 25.4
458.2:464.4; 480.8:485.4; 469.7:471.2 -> 0.135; 26.1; 23.4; 27.1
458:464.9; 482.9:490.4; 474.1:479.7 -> -0.064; 25.8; 27.2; 25.5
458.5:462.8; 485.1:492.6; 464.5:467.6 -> 0.067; 26.3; 24.5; 25.1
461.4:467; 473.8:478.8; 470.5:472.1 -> 0.063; 25.4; 24.9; 27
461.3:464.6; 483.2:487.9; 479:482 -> -0.106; 26.2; 27.9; 25.1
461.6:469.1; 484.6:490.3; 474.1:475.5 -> -0.087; 25.3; 27.3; 25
